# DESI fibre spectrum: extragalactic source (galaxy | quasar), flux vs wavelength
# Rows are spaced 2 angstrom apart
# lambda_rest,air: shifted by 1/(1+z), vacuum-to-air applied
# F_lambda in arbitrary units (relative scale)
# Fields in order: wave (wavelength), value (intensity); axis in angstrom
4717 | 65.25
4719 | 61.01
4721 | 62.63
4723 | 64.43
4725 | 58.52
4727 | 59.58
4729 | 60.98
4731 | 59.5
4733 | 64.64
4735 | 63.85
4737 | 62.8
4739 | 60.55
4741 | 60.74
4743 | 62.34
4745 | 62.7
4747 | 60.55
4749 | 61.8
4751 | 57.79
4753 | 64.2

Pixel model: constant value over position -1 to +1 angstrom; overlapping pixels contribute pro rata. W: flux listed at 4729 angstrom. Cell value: 60.98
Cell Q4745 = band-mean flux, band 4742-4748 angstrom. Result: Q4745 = 61.9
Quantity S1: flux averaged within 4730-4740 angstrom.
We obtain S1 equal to 62.3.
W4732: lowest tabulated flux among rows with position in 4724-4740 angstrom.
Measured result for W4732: 58.52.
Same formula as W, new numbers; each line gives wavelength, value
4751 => 57.79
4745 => 62.7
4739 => 60.55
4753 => 64.2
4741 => 60.74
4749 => 61.8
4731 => 59.5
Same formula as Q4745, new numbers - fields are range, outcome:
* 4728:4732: 60.2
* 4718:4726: 61.6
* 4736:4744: 61.6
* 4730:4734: 62.1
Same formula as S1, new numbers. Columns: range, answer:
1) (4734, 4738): 63.3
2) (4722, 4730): 60.9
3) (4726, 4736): 61.7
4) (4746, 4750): 61.2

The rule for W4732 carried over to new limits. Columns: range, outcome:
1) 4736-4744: 60.55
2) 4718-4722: 61.01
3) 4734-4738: 62.8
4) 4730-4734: 59.5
